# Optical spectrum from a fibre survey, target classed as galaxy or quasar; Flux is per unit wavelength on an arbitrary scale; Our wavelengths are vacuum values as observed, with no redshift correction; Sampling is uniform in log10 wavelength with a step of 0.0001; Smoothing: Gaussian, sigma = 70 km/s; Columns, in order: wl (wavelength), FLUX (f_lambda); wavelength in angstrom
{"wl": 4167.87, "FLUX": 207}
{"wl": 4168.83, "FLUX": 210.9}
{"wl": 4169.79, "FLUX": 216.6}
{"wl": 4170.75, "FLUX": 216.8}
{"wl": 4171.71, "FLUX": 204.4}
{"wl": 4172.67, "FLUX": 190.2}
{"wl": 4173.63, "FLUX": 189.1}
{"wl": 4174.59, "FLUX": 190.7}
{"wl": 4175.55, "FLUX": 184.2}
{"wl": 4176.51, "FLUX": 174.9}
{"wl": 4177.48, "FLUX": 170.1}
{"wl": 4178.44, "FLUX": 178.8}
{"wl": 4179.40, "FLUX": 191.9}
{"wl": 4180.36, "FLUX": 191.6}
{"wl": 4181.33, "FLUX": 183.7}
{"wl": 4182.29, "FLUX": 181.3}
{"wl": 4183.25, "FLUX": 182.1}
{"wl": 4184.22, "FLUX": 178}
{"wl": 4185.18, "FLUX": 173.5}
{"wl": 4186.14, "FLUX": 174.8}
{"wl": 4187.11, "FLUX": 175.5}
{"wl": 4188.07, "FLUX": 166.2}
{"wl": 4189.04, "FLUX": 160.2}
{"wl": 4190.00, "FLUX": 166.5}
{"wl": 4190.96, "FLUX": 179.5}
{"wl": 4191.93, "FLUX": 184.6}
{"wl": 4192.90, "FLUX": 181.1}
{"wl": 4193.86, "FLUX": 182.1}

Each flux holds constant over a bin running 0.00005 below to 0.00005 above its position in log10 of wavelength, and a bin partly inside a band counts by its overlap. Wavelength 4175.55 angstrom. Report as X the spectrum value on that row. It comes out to 184.2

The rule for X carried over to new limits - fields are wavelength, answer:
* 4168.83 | 210.9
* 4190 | 166.5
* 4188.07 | 166.2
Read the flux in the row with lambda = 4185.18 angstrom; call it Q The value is 173.5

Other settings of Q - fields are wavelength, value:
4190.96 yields 179.5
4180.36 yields 191.6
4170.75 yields 216.8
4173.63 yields 189.1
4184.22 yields 178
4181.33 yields 183.7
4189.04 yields 160.2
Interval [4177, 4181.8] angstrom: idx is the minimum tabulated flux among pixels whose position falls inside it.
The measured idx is 170.1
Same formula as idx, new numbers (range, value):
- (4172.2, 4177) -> 174.9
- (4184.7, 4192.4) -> 160.2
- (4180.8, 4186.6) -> 173.5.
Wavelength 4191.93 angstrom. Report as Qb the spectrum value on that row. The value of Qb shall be 184.6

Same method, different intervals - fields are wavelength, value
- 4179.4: 191.9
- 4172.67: 190.2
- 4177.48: 170.1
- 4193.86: 182.1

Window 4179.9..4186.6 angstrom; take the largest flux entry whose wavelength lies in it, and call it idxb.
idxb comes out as 191.6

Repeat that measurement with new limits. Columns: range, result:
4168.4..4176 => 216.8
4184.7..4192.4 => 184.6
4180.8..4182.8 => 183.7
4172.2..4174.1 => 190.2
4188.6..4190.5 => 166.5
